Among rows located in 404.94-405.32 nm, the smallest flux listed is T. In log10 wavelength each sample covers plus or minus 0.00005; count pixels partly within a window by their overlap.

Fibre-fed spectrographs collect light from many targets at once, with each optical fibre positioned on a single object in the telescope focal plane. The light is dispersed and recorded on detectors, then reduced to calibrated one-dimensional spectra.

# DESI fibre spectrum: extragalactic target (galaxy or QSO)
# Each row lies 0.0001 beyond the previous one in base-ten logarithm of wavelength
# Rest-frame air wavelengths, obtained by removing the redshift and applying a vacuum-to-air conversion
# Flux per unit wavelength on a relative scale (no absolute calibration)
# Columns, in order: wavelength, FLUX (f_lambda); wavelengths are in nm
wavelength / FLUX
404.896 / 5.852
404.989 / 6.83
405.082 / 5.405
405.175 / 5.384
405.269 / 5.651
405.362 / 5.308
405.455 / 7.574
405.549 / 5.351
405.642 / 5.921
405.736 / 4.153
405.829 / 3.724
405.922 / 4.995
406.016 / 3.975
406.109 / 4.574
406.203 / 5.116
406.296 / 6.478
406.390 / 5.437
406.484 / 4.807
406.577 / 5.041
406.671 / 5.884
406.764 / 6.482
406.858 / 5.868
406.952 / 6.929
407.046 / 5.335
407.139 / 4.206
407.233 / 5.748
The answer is 5.384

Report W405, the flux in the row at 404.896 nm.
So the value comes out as 5.852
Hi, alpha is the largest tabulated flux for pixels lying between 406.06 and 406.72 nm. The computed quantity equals 6.478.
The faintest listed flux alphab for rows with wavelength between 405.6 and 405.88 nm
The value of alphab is 3.724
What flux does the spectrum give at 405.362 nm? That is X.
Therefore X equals 5.308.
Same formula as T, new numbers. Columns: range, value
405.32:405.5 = 5.308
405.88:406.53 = 3.975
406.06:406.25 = 4.574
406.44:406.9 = 4.807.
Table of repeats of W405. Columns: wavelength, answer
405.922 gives 4.995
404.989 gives 6.83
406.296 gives 6.478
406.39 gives 5.437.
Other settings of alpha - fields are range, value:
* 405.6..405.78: 5.921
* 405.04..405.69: 7.574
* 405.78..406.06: 4.995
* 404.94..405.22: 6.83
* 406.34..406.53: 5.437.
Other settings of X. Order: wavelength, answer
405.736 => 4.153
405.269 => 5.651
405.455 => 7.574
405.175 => 5.384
